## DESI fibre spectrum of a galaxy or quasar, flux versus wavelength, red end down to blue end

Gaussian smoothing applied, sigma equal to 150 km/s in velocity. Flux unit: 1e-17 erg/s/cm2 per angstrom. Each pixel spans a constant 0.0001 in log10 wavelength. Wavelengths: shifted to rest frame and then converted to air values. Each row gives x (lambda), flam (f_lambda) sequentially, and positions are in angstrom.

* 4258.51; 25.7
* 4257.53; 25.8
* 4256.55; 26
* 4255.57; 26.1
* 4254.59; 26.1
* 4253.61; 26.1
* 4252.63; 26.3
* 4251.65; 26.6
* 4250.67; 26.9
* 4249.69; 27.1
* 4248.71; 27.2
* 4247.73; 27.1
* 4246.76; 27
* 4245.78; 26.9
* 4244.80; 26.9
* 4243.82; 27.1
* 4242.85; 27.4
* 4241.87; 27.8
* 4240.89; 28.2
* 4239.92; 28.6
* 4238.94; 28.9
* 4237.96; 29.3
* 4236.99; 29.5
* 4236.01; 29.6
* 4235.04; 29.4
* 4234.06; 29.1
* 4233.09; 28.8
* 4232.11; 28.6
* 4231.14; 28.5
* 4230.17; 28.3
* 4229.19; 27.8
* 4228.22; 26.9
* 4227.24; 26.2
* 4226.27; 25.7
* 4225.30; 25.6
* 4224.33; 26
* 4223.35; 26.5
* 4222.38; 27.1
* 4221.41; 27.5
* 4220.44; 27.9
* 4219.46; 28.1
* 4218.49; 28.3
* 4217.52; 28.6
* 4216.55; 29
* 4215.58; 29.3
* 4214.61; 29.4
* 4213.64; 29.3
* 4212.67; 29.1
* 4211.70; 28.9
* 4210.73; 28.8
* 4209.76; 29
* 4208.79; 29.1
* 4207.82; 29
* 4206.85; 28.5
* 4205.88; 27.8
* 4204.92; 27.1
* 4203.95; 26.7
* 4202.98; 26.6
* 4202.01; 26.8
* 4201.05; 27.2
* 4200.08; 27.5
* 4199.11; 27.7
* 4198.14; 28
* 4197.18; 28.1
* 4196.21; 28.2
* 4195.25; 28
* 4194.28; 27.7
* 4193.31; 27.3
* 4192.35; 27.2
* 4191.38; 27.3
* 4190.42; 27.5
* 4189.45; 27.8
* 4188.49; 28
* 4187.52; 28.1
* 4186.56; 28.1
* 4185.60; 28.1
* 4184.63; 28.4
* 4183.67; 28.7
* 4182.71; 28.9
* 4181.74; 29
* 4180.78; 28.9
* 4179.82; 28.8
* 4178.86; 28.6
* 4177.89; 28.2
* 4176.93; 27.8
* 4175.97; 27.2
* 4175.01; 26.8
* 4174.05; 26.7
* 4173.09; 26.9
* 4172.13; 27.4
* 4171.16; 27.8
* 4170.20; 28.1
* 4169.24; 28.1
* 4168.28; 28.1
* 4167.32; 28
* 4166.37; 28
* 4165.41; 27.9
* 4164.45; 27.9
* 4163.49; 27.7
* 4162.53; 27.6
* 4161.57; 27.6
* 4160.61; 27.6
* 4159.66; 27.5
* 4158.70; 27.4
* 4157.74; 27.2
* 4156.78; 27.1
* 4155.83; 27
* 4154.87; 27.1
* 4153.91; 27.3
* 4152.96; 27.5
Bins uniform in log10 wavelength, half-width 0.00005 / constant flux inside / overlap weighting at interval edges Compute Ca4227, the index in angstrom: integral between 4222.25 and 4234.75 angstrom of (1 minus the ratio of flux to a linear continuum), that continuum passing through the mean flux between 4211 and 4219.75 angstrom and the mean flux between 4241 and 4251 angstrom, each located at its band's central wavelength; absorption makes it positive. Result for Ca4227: 0.36 angstrom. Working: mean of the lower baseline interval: 28.9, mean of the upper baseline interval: 27.2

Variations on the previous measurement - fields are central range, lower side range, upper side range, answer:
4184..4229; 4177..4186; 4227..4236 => 1.0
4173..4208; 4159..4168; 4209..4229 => 0.0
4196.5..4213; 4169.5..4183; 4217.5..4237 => -0.1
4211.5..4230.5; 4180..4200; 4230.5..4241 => 0.6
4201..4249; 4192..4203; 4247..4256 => -1.6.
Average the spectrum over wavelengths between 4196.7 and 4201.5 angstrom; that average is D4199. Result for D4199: 27.7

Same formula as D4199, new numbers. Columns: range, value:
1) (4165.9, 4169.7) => 28.1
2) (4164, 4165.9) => 27.9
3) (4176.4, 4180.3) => 28.3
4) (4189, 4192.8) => 27.4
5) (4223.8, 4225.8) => 25.8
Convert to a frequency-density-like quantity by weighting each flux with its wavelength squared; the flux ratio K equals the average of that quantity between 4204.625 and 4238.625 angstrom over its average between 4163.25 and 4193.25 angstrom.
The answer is 1.03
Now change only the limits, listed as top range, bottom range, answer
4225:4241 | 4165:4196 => 1.04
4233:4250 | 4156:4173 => 1.05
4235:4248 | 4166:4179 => 1.05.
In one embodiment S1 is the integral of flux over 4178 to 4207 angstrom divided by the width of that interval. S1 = 27.9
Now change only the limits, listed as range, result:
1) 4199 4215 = 28.1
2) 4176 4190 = 28.3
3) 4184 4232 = 27.8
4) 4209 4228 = 27.9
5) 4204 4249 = 28.1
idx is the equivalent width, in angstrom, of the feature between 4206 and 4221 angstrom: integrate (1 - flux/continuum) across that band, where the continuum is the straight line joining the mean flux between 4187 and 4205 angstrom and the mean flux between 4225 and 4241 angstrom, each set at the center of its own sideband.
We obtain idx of -0.5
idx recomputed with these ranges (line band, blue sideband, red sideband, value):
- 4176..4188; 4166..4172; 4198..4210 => -0.23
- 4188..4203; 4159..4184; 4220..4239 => 0.16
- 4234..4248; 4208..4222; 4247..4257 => -0.50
